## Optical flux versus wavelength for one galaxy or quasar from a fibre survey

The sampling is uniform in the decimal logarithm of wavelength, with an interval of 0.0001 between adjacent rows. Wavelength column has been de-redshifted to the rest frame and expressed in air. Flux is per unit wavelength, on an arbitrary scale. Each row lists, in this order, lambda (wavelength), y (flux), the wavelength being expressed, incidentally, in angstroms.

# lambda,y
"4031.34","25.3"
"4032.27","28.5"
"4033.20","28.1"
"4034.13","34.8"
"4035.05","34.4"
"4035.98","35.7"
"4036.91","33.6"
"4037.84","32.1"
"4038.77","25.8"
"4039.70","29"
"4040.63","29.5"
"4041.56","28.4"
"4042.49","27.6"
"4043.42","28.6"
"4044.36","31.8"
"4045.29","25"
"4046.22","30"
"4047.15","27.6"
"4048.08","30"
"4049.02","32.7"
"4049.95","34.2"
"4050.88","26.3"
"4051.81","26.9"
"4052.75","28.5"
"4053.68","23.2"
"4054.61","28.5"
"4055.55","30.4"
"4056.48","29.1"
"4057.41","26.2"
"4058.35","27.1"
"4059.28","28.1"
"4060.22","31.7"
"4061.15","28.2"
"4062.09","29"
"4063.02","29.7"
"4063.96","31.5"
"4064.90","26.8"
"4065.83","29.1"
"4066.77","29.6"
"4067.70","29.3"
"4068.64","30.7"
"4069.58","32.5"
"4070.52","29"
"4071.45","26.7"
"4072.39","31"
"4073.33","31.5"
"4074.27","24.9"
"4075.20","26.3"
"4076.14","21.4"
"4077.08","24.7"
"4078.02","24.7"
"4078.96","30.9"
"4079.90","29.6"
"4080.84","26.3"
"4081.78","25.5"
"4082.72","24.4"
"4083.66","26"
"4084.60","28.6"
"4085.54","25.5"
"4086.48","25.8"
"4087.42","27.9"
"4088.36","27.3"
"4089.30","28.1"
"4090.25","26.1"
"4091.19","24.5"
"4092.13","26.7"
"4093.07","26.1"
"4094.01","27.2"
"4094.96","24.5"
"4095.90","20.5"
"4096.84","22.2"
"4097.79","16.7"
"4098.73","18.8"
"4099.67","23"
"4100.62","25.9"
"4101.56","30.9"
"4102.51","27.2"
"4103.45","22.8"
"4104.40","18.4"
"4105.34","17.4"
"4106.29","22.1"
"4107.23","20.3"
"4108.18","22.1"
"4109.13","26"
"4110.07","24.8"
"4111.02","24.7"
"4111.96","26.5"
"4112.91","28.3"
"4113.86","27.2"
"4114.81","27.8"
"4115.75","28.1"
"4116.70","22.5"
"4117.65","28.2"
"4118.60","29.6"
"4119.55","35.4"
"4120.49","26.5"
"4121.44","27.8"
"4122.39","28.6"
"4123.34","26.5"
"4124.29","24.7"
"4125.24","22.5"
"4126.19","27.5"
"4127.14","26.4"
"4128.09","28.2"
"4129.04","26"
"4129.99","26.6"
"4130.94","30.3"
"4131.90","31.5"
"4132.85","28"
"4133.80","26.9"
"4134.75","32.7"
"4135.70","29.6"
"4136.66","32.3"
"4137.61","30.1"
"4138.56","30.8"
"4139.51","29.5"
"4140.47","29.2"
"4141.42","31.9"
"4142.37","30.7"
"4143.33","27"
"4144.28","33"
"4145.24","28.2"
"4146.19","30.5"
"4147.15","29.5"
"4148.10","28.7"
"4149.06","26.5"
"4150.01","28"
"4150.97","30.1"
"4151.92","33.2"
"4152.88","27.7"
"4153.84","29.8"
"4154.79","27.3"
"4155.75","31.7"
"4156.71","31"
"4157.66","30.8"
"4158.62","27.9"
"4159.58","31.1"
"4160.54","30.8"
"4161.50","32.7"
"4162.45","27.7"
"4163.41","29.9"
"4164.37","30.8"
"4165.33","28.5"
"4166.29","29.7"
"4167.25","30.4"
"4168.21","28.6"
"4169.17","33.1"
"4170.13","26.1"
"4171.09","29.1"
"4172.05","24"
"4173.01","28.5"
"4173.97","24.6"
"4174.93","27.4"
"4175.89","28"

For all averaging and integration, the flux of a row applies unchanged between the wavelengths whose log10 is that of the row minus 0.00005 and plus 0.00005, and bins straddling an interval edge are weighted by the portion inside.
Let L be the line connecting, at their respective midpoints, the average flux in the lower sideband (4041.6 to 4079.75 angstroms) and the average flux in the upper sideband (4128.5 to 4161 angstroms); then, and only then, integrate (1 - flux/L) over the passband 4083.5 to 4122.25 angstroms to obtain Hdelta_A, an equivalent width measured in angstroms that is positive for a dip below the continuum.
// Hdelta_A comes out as 5.1 angstroms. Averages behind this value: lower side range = 28.5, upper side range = 29.7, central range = 25.3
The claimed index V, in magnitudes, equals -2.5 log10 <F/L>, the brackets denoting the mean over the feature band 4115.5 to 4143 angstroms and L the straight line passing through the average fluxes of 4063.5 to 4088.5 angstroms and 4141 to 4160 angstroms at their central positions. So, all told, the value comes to 0.02 mag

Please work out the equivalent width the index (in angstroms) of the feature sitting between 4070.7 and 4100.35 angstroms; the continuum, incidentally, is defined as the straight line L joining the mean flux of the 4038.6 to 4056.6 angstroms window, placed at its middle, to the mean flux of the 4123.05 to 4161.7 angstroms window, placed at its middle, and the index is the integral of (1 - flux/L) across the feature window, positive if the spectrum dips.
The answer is 3.3 angstroms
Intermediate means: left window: 28.7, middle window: 25.6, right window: 29.2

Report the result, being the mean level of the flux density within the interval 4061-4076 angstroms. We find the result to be 29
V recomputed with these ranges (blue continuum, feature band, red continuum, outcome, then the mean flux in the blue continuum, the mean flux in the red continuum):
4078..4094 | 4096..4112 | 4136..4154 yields 0.21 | 26.8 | 29.8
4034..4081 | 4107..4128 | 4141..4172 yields 0.11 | 29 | 29.7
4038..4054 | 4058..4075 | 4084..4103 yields -0.08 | 28.6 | 25.2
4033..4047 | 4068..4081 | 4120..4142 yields 0.06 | 30.3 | 28.5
